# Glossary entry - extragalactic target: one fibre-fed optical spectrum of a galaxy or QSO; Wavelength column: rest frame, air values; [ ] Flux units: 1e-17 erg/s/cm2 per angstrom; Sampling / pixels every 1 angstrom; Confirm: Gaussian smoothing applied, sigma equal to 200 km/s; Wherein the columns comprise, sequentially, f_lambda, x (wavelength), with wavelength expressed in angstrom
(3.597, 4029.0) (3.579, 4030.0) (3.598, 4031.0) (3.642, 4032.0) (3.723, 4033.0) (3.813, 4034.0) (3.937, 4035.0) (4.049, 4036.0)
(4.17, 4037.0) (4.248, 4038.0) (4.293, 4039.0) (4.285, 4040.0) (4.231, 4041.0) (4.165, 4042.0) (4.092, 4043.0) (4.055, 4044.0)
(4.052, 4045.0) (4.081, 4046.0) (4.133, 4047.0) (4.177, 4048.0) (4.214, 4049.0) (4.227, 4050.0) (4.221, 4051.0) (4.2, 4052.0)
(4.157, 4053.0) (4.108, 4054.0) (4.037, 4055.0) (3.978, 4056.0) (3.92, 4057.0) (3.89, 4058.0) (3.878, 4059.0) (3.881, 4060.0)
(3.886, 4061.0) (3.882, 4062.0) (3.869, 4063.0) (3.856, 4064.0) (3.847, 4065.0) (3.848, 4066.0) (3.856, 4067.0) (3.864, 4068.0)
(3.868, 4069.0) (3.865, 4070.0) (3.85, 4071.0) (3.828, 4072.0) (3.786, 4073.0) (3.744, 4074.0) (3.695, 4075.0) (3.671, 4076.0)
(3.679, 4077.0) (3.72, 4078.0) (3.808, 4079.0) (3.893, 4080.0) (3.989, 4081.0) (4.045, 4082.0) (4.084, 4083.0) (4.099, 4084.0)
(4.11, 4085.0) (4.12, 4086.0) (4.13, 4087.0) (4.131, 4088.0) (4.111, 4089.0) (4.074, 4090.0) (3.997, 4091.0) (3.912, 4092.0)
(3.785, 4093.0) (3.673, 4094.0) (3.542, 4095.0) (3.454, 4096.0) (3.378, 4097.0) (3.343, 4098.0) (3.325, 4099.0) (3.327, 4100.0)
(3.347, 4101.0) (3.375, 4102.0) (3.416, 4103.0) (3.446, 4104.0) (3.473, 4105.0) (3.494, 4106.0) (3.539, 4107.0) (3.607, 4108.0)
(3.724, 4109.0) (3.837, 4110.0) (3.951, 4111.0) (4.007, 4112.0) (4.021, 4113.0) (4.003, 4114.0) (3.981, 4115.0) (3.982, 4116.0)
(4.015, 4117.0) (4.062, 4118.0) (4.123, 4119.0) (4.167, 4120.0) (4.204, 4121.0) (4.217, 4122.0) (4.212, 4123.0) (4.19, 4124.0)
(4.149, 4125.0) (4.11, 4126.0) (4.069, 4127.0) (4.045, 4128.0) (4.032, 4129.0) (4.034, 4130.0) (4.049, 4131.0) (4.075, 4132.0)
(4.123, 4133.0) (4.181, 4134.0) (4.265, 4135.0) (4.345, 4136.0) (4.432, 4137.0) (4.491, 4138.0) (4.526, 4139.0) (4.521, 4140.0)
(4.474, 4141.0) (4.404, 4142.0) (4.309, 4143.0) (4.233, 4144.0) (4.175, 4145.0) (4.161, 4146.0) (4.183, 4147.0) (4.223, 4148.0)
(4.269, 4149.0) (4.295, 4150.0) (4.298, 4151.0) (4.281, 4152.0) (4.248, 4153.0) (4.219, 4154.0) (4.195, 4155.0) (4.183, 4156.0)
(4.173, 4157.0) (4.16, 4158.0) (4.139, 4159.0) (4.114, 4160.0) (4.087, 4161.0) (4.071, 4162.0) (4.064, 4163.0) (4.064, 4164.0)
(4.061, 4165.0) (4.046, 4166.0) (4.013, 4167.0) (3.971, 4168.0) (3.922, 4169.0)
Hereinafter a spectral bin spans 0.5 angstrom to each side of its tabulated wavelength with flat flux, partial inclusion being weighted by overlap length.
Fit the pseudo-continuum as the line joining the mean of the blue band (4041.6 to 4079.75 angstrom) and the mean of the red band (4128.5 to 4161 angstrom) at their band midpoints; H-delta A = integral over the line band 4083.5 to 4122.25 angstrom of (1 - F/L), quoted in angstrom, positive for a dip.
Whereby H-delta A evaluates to 2.7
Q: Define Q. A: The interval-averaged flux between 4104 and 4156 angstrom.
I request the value 4.12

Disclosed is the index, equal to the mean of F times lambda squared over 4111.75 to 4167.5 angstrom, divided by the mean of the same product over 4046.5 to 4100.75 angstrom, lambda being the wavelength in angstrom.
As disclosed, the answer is 1.1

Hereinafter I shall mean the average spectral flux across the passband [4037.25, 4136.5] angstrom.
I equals 3.93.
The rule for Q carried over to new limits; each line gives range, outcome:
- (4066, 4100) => 3.82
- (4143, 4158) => 4.22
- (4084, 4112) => 3.7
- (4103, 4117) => 3.77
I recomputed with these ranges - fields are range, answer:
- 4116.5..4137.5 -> 4.15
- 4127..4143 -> 4.26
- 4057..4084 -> 3.86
